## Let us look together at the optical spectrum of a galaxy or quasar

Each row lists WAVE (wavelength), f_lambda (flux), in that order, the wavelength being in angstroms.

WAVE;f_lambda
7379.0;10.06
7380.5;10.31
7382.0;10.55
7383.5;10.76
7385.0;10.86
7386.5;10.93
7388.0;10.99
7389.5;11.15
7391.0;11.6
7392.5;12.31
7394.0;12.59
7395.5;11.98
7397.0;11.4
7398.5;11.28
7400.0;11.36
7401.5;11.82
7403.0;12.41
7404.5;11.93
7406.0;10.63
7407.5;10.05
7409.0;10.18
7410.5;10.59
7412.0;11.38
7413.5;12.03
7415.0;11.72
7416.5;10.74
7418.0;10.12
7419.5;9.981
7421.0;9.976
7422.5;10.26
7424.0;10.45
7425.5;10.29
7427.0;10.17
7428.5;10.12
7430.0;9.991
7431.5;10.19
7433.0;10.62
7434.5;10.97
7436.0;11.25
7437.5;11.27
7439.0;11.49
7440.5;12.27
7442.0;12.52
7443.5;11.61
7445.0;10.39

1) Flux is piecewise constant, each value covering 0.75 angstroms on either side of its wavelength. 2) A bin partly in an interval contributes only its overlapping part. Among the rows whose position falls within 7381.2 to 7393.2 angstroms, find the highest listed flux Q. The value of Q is 12.31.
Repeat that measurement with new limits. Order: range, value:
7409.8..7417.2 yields 12.03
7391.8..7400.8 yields 12.59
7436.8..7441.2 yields 12.27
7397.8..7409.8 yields 12.41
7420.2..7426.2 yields 10.45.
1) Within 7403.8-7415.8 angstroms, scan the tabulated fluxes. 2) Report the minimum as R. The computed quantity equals 10.05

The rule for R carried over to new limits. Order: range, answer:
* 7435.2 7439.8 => 11.25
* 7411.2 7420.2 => 9.981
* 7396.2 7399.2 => 11.28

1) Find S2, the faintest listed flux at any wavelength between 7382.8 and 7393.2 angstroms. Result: 10.76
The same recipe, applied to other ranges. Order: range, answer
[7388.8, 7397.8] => 11.15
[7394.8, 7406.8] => 10.63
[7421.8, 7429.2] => 10.12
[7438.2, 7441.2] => 11.49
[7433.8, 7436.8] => 10.97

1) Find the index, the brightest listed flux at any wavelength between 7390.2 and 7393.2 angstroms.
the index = 12.31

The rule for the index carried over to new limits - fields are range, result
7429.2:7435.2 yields 10.97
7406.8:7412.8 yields 11.38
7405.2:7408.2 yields 10.63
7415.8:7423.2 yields 10.74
